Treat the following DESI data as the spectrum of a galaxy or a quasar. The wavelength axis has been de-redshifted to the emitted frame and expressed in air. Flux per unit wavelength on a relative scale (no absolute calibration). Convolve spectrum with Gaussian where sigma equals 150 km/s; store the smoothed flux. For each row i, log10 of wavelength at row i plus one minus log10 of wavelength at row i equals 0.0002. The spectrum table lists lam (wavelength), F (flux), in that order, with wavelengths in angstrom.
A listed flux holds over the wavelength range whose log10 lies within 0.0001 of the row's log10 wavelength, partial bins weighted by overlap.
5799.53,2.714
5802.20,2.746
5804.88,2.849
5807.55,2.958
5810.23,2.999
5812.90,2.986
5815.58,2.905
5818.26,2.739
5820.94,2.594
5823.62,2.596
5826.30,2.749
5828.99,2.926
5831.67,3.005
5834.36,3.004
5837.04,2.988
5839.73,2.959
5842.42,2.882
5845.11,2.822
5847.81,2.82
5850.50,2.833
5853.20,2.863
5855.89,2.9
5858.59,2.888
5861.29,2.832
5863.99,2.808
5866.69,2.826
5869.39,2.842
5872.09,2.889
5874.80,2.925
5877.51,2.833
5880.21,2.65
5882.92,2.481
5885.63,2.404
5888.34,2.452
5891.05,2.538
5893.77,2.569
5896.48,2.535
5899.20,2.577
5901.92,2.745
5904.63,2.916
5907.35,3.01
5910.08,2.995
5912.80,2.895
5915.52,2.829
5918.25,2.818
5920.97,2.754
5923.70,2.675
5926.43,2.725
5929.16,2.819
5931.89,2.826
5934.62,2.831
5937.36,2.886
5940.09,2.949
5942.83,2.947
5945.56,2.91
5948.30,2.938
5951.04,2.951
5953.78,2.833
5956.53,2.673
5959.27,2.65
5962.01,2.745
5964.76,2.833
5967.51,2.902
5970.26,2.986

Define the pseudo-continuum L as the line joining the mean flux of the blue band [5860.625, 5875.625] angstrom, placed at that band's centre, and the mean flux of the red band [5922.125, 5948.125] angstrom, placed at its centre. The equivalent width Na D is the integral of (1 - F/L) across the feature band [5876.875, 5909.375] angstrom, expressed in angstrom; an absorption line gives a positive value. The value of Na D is 2.33 angstrom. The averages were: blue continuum 2.85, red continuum 2.84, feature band 2.65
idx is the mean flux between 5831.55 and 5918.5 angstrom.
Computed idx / 2.79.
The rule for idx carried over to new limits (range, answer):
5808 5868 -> 2.86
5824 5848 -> 2.9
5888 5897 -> 2.53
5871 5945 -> 2.76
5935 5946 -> 2.92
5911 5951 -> 2.85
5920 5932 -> 2.75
